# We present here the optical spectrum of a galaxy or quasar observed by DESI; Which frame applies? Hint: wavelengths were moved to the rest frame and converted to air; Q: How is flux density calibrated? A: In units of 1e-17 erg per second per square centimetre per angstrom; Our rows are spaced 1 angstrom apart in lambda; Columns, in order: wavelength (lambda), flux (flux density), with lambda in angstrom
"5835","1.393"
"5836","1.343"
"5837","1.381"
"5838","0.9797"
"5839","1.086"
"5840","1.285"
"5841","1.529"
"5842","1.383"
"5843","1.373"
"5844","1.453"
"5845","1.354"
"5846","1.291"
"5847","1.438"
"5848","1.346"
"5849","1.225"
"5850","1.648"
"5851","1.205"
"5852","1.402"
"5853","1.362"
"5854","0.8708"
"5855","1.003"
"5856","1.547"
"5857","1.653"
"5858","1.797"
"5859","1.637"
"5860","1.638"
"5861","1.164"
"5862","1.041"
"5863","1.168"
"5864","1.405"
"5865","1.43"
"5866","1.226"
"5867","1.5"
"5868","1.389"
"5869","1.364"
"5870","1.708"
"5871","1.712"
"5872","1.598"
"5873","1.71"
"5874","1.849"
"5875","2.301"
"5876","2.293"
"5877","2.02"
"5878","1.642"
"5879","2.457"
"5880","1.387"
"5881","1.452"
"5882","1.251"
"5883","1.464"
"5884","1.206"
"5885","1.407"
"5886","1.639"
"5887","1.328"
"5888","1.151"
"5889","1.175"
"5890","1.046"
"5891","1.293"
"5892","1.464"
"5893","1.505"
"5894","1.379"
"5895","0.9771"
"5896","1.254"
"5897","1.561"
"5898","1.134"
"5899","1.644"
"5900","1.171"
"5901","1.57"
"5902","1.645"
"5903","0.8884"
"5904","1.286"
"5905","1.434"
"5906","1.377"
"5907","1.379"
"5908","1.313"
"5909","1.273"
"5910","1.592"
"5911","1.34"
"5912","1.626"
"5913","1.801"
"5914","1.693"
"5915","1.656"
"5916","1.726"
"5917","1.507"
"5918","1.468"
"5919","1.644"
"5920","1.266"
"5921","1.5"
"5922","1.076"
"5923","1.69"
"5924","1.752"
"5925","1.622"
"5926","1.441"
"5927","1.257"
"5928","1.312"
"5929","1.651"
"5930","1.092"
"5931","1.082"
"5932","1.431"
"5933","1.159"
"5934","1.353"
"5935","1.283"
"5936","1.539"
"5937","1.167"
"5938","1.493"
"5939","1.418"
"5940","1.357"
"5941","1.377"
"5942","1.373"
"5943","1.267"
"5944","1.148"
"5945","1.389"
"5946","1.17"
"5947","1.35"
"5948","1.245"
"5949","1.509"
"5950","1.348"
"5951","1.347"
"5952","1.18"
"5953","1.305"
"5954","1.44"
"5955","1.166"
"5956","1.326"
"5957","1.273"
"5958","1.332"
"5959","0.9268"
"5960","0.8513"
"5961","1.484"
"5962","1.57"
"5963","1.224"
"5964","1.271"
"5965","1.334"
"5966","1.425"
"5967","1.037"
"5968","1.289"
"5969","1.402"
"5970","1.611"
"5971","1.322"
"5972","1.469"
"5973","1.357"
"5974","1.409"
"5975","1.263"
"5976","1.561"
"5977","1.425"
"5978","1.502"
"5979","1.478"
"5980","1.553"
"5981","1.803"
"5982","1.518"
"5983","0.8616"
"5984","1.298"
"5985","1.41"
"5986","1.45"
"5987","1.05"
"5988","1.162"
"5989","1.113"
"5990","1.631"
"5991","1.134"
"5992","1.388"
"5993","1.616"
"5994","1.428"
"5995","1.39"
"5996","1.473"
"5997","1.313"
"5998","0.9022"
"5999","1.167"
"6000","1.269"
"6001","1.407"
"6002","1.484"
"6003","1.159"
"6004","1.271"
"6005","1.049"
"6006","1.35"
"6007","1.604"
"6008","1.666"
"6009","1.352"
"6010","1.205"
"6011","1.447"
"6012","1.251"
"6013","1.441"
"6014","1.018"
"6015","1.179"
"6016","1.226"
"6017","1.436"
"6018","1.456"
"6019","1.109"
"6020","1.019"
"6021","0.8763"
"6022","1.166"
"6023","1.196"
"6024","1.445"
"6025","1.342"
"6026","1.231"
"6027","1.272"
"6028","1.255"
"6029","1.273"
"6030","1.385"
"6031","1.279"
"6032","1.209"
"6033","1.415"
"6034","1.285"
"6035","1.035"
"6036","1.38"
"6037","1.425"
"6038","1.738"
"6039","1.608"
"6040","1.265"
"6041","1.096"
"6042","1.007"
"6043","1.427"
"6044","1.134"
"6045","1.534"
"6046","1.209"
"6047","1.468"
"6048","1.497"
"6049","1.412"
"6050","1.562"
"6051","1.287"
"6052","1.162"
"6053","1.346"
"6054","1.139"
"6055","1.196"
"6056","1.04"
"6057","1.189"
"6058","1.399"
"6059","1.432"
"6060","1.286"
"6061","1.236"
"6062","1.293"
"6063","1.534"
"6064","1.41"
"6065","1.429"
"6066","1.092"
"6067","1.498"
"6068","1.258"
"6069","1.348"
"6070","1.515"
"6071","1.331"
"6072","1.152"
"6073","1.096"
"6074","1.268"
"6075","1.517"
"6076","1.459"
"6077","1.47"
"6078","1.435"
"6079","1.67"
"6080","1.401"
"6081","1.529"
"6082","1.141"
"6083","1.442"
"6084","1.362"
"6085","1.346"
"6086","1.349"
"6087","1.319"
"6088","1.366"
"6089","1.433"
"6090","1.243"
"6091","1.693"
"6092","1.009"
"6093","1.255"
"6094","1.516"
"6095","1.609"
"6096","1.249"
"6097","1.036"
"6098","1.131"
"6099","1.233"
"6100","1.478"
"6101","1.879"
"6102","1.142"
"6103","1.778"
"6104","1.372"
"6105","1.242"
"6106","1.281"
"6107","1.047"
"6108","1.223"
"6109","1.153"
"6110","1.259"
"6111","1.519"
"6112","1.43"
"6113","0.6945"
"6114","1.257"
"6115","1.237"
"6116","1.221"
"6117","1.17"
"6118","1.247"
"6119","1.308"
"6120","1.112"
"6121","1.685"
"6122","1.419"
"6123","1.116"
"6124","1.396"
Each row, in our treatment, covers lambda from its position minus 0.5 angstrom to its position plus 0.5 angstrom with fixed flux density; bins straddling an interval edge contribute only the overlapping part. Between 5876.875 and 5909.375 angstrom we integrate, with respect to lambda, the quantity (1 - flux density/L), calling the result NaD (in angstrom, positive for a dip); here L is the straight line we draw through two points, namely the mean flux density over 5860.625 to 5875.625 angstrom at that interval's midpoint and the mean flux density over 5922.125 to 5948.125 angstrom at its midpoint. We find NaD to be 1.4 angstrom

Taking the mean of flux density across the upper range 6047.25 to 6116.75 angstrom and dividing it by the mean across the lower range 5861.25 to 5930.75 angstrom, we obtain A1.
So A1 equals 0.91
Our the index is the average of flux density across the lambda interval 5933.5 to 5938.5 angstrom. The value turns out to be 1.37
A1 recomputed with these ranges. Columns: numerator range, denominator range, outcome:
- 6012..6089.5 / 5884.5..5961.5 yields 0.97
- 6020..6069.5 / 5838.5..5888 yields 0.88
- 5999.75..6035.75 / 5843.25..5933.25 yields 0.88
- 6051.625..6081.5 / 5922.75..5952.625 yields 0.99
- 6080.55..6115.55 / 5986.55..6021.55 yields 1.03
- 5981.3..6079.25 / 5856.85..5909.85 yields 0.89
